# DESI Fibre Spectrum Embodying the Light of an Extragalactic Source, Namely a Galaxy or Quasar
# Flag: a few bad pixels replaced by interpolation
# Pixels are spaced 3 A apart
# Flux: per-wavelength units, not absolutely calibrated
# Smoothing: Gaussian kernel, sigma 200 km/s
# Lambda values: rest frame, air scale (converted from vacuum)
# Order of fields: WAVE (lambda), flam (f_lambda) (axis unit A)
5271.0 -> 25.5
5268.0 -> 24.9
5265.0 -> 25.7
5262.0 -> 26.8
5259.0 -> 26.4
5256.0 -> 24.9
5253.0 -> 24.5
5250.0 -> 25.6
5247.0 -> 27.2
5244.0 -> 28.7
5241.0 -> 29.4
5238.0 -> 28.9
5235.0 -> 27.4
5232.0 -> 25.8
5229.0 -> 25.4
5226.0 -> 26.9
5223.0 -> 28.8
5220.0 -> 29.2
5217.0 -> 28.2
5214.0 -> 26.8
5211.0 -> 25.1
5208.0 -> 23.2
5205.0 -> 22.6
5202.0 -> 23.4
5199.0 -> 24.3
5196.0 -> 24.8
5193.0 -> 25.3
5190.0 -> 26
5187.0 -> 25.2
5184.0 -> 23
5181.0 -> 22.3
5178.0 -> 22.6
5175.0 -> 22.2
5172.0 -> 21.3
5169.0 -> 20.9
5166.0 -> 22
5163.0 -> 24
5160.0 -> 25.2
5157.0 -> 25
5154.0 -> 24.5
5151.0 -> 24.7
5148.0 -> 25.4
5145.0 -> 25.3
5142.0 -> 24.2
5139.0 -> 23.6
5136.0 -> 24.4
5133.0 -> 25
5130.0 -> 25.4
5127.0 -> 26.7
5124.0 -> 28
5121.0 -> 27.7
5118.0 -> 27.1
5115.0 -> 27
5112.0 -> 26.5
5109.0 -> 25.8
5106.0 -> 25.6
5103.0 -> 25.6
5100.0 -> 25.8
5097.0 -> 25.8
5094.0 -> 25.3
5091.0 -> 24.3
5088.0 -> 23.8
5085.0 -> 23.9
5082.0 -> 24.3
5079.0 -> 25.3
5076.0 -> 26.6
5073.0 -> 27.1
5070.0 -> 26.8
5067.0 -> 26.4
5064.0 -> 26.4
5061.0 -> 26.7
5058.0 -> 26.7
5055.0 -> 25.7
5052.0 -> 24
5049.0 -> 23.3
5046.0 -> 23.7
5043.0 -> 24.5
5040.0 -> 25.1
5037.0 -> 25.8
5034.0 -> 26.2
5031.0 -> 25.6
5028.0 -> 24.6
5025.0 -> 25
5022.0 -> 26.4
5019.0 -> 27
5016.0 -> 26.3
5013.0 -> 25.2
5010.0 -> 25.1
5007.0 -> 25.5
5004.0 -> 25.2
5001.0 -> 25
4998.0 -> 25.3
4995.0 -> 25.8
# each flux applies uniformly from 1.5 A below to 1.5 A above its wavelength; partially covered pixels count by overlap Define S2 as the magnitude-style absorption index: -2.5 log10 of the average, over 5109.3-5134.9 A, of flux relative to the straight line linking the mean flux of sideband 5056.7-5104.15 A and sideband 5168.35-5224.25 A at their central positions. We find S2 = -0.056 mag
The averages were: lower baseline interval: 25.7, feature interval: 26.6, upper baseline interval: 24.5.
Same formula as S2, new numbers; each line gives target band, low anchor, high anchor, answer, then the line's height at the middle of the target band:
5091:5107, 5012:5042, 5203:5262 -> 0.02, 26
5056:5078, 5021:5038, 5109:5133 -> -0.02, 26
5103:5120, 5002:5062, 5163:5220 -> -0.07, 24.7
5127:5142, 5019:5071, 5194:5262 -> 0.05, 25.9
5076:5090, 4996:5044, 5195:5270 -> 0.05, 25.7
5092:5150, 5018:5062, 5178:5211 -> -0.05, 24.6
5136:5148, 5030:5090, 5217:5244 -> 0.09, 26.5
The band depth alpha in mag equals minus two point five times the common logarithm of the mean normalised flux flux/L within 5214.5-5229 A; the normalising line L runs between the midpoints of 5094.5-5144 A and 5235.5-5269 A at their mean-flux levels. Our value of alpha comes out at -0.06 mag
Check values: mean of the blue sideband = 25.9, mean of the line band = 27.9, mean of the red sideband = 26.7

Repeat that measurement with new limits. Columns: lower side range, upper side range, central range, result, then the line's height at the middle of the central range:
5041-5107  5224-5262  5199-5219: 0.07 mag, 26.5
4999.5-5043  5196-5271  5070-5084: -0.01 mag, 25.7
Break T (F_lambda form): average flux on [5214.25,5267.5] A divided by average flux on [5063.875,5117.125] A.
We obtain 1.1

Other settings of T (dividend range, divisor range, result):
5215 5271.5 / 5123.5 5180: 1.11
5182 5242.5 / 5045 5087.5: 1.02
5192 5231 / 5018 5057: 1.02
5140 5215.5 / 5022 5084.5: 0.94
